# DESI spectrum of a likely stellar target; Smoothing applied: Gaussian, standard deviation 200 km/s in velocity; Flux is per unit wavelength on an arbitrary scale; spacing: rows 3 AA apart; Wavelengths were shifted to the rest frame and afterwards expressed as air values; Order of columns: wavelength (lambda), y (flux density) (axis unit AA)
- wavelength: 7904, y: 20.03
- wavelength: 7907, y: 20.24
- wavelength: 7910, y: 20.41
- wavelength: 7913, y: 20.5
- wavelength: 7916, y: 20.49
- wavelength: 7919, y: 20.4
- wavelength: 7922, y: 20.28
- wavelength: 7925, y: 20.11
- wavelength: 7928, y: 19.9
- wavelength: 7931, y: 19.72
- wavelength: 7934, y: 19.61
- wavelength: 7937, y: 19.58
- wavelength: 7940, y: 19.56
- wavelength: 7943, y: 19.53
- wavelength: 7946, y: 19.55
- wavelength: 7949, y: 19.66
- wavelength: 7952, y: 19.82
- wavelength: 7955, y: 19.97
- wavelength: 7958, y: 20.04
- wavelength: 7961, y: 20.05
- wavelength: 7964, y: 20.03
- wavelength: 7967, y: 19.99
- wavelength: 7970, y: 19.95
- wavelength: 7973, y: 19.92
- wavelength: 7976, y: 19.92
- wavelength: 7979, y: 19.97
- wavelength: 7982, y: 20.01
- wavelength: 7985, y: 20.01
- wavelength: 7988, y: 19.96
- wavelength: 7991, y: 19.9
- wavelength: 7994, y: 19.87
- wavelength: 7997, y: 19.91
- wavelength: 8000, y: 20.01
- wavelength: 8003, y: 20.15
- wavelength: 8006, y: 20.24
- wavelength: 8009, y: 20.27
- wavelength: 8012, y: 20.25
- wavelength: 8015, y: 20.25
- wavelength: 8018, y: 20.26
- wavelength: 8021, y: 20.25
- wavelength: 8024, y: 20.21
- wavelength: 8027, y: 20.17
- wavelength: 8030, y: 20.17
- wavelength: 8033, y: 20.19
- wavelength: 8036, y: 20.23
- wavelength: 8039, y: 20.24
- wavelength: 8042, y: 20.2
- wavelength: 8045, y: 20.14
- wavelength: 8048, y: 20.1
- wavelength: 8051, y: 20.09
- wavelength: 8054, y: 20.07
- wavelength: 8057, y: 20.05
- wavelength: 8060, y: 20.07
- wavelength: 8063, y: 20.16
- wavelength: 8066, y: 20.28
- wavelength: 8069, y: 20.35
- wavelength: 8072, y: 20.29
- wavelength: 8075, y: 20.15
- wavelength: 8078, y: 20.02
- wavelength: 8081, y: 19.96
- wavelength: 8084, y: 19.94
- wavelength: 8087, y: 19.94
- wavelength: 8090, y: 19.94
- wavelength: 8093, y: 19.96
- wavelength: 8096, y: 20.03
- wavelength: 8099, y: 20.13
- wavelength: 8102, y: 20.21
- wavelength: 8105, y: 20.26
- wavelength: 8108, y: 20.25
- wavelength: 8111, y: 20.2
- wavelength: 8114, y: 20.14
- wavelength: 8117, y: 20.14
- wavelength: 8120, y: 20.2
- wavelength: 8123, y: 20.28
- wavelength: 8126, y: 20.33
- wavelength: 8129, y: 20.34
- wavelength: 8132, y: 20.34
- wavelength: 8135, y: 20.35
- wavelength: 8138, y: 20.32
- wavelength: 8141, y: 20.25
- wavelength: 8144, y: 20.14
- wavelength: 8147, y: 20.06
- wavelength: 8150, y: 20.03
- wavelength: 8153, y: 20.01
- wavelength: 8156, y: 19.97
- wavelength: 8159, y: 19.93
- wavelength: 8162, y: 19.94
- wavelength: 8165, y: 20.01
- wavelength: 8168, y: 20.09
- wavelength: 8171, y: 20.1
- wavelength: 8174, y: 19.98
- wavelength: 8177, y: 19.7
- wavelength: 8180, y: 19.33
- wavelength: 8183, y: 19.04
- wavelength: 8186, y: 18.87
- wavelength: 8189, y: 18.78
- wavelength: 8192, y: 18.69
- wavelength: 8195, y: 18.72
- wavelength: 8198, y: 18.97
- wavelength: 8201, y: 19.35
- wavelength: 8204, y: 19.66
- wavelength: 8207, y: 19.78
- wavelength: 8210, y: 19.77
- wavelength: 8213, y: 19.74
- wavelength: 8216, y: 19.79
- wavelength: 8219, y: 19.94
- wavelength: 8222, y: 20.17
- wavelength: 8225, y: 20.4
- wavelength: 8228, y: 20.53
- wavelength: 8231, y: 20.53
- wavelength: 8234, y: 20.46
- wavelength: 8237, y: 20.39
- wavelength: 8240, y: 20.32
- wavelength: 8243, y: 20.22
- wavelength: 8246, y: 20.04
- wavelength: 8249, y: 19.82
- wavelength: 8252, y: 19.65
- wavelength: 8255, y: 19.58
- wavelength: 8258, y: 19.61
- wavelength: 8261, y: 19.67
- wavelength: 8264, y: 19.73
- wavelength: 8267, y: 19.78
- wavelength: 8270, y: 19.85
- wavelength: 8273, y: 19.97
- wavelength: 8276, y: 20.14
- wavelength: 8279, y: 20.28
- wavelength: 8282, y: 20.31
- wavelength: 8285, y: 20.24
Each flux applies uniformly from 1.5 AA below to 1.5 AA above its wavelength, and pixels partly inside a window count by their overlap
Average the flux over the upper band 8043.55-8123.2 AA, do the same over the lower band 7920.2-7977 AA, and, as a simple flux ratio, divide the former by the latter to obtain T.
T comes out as 1.0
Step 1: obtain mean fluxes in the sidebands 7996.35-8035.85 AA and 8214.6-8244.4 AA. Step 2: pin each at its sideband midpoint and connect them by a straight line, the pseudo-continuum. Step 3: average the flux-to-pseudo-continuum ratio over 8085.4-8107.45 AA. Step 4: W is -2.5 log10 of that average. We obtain 0.01 mag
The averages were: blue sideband 20.2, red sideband 20.3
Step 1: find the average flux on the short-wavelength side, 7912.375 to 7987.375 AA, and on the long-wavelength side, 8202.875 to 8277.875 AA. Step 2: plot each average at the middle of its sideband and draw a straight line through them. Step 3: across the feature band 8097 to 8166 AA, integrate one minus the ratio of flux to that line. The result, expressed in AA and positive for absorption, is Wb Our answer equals -0.7 AA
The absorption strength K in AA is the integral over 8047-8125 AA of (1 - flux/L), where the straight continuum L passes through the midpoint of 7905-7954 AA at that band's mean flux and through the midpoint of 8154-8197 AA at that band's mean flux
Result -1.79 AA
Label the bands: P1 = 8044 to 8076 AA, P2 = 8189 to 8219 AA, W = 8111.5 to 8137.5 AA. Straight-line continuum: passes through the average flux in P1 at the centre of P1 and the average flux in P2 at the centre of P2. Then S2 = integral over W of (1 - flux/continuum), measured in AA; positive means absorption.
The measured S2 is -0.6 AA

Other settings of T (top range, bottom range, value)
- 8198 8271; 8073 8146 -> 0.99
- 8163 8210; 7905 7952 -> 0.97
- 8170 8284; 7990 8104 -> 0.98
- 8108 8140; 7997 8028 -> 1.00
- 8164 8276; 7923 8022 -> 0.99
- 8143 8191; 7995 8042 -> 0.98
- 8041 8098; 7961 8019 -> 1.00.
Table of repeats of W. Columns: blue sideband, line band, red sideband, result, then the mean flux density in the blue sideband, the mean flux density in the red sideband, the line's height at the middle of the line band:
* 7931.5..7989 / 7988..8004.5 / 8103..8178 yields -0.003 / 19.8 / 20.1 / 19.9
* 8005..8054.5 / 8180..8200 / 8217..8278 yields 0.066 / 20.2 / 20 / 20.1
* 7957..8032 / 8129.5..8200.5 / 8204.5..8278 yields 0.016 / 20.1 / 20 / 20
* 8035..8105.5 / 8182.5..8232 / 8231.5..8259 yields 0.026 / 20.1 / 20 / 20.1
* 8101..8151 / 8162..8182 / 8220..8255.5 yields 0.019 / 20.2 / 20.2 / 20.2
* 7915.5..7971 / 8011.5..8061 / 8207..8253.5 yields -0.011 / 19.9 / 20.1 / 20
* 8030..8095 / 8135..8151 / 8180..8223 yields -0.027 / 20.1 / 19.4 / 19.7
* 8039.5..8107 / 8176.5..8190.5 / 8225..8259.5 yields 0.056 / 20.1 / 20.1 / 20.1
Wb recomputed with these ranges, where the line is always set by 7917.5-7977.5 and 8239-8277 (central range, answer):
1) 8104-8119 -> -0.2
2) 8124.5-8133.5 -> -0.2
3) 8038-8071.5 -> -0.5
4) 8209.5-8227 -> -0.1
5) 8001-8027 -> -0.5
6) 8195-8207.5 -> 0.3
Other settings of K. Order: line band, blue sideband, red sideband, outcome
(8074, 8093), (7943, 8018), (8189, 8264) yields -0.1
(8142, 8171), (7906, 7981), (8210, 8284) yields 0.0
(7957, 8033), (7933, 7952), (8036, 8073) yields -0.8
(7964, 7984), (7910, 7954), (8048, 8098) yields 0.0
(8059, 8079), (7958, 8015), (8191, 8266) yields -0.2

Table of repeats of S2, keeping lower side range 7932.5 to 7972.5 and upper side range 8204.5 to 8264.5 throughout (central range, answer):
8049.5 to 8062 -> -0.1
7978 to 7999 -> -0.1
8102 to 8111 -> -0.1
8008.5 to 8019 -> -0.2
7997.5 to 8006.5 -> -0.1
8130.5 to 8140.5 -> -0.2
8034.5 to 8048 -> -0.2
